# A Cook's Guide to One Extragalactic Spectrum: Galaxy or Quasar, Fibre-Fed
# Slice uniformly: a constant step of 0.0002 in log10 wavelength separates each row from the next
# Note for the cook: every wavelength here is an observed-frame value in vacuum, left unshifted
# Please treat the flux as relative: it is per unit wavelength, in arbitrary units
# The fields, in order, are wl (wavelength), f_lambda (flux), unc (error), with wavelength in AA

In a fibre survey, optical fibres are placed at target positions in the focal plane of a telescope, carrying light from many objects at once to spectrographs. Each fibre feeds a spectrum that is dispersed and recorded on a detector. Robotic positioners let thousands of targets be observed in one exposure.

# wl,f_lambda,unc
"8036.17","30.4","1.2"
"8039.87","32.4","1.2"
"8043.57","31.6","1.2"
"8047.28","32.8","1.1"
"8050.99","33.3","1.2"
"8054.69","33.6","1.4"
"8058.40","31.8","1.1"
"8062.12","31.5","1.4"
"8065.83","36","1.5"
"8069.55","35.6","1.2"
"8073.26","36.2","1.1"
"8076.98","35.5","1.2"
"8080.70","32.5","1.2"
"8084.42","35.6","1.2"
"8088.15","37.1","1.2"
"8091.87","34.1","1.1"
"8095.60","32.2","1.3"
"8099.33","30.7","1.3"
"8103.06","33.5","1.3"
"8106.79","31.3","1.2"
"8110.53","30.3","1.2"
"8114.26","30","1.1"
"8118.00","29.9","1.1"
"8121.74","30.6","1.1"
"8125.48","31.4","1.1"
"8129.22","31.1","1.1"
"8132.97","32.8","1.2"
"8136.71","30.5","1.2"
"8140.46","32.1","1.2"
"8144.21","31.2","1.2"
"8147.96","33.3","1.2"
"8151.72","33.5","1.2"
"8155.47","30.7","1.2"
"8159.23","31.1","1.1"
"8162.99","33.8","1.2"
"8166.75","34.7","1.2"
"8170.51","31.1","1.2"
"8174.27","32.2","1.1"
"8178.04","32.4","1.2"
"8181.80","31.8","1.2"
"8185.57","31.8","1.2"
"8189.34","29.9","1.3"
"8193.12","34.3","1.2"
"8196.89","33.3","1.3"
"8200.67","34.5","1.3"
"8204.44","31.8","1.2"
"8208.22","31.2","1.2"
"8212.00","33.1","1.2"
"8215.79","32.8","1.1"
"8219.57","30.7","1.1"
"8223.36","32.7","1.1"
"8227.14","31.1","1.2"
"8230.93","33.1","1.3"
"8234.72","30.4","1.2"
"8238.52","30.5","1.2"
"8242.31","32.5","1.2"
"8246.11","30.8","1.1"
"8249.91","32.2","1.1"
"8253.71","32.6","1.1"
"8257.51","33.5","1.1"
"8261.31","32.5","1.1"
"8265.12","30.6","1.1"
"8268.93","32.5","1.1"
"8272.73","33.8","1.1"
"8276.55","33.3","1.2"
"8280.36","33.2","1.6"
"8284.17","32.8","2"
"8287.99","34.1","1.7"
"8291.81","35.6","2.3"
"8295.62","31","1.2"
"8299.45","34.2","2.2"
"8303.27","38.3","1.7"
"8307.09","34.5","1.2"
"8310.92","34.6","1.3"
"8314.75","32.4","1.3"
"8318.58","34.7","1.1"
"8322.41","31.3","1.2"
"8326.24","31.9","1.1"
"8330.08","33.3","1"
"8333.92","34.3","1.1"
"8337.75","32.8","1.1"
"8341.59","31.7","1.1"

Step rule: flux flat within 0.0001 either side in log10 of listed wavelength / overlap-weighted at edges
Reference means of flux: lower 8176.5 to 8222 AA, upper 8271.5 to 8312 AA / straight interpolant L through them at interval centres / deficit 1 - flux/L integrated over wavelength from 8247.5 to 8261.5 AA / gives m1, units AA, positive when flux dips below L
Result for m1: 0.3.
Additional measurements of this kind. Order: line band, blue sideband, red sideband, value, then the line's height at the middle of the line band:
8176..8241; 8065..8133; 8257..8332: 2.16 AA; 33.2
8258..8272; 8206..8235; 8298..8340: 0.26 AA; 32.8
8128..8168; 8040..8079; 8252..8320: 1.69 AA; 33.7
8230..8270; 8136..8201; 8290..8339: 1.51 AA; 33.1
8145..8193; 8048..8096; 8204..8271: 0.95 AA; 32.9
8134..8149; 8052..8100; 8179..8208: 0.64 AA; 33.2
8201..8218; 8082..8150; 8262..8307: 0.27 AA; 32.9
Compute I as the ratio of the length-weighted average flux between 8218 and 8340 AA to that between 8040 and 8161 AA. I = 1.0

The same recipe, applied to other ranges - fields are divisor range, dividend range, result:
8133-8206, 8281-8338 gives 1.04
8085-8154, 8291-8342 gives 1.05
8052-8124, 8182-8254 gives 0.97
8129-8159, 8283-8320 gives 1.07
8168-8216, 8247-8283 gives 1.01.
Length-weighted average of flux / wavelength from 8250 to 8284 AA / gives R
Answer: 32.7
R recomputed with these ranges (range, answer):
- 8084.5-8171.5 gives 32.1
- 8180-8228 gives 32.3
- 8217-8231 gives 31.8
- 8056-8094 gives 34.6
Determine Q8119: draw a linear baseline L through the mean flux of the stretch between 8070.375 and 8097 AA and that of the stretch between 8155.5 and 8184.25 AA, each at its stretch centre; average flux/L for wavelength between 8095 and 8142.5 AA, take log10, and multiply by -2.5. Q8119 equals 0.09 mag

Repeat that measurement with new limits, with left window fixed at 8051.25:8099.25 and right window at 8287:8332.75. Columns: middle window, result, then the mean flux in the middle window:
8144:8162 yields 0.063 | 32.1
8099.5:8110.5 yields 0.077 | 31.8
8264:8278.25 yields 0.040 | 32.6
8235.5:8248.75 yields 0.090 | 31.2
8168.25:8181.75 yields 0.067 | 32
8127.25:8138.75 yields 0.086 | 31.5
